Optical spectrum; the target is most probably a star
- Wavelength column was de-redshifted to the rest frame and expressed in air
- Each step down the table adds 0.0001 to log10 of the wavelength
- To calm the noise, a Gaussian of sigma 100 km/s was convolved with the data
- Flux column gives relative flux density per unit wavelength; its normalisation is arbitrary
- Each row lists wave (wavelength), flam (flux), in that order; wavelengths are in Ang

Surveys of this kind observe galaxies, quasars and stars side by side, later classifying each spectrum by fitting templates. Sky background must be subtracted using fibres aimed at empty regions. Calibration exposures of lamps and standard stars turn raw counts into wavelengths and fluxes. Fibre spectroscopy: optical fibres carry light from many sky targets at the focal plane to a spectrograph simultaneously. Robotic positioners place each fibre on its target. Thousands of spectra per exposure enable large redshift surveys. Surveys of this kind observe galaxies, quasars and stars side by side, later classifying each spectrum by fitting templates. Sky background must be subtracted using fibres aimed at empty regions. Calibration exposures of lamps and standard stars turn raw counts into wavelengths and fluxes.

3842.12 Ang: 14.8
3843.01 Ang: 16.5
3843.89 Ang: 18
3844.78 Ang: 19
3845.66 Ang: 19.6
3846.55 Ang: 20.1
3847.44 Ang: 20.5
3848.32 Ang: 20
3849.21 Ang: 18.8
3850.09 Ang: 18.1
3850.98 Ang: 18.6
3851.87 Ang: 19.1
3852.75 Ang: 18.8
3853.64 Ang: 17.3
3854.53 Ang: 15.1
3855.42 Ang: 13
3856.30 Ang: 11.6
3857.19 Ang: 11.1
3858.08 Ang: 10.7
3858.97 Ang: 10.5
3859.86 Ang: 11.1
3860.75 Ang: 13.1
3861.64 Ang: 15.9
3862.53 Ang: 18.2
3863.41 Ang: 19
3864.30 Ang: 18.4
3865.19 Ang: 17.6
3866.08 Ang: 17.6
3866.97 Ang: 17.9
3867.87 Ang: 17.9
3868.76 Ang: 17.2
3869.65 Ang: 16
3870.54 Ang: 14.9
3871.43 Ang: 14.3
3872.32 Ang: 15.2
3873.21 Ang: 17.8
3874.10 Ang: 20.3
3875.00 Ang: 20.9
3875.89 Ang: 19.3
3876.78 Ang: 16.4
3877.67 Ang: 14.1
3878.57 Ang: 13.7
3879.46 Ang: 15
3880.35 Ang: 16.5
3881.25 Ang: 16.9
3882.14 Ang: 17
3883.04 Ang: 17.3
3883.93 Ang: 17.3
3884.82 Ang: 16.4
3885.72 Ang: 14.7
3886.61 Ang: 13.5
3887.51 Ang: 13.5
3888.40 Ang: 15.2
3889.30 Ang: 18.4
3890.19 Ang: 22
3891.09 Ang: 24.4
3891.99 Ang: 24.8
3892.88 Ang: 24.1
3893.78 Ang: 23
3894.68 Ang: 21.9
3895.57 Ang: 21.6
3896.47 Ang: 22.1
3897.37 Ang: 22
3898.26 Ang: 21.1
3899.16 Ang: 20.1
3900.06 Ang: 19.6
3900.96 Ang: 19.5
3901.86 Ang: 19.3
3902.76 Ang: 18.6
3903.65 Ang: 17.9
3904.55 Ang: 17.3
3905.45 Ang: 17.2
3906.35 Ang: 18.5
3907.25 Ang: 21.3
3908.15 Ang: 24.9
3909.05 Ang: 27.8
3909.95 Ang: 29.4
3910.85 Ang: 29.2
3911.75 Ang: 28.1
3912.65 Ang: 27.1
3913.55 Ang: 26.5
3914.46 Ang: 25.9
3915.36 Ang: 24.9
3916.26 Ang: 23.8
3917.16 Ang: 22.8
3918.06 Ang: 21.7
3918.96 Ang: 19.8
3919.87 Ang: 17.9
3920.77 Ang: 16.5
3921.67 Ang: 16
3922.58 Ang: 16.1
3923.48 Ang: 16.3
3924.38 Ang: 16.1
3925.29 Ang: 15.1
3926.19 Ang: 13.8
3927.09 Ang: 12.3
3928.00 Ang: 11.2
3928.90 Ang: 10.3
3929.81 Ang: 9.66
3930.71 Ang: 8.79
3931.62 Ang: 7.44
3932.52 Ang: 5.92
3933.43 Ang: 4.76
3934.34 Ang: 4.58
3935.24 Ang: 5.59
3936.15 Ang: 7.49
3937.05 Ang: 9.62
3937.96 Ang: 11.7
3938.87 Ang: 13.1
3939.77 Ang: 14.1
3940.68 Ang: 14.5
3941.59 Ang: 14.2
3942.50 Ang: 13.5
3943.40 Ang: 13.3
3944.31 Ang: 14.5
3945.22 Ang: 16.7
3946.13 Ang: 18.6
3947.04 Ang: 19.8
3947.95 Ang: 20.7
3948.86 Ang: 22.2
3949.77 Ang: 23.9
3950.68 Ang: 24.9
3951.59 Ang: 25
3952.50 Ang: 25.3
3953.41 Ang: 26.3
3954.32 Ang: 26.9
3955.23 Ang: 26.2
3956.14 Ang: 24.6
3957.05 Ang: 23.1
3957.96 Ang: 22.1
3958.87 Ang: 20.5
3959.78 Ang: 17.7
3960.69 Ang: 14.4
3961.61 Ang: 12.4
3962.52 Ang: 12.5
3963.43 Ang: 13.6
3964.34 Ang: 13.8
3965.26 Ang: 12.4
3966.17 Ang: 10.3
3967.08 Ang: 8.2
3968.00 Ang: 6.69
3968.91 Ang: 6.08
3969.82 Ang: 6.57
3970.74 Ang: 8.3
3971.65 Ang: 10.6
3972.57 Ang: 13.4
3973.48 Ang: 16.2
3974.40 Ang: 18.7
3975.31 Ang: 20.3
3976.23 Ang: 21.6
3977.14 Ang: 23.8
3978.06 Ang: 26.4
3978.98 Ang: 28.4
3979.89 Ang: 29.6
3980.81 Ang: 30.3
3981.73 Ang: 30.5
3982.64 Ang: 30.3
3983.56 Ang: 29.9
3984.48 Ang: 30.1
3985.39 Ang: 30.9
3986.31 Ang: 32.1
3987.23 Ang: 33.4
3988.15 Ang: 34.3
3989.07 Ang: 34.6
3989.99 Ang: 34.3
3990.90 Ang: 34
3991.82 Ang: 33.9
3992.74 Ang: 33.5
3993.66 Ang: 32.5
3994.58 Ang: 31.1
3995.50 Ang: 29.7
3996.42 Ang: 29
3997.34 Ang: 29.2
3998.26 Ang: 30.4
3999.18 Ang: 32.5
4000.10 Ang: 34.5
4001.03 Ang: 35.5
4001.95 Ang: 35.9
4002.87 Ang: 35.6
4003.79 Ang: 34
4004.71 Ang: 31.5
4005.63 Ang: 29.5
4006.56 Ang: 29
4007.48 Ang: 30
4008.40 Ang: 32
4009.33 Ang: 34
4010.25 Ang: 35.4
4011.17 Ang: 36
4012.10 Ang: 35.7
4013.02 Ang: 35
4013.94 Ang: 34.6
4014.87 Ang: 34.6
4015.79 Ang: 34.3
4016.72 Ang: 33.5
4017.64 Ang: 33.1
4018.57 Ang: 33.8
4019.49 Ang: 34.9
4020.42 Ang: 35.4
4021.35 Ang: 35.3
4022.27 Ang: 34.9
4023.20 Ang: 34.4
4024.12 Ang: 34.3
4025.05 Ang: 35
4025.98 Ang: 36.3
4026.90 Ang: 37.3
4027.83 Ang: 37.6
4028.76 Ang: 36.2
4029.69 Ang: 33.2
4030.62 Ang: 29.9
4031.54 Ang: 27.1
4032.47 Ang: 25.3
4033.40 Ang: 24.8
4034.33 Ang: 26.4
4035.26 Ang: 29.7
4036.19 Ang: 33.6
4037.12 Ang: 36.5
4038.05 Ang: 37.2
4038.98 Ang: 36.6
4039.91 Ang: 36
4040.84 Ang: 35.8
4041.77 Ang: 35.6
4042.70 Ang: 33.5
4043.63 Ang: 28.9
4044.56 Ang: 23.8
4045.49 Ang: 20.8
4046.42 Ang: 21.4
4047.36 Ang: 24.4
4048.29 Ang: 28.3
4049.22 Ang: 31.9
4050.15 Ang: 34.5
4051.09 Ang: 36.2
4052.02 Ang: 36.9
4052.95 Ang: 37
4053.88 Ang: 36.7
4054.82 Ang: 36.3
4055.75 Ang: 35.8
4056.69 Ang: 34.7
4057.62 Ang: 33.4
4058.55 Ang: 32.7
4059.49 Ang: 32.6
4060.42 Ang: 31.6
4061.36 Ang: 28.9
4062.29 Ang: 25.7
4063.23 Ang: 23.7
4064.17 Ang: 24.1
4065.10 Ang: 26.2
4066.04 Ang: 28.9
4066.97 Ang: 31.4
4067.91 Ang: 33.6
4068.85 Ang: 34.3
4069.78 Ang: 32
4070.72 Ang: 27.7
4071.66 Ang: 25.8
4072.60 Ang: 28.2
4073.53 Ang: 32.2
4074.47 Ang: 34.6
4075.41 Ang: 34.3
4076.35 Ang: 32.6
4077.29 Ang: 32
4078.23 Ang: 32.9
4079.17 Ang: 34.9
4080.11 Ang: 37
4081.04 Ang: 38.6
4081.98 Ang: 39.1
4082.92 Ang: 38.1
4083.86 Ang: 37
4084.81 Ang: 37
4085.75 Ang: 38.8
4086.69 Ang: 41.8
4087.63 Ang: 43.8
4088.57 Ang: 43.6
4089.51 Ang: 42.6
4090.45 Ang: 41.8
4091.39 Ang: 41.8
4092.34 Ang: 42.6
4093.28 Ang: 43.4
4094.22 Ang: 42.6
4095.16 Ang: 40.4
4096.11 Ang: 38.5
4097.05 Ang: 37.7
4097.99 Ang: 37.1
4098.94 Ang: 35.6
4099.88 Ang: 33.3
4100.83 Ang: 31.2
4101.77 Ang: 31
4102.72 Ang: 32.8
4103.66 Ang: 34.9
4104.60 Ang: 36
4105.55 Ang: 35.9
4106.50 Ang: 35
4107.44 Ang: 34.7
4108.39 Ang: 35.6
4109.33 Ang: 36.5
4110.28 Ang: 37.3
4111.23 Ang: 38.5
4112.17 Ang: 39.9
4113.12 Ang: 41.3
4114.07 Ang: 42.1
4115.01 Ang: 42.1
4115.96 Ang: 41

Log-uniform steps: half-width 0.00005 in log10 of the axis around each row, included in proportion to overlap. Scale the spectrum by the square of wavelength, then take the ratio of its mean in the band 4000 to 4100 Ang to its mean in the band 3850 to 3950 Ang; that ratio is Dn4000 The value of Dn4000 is 2.13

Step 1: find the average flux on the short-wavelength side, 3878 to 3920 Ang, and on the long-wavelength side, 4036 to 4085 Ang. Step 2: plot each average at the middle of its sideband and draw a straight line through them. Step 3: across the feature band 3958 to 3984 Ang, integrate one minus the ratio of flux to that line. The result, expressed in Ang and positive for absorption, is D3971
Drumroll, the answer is 8.3 Ang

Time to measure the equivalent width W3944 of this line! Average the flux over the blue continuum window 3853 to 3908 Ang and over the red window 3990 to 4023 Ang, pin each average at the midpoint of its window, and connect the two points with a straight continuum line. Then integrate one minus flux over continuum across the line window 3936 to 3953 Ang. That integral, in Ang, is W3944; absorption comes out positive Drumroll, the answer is 5.6 Ang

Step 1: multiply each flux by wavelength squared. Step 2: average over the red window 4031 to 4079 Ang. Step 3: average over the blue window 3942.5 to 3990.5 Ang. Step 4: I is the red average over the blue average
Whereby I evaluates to 1.54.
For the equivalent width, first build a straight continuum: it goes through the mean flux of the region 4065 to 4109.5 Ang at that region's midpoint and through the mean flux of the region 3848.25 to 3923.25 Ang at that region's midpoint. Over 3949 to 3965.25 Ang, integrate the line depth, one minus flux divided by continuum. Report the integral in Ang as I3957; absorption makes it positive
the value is 2.7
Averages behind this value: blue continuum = 18.8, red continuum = 35.9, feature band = 20.6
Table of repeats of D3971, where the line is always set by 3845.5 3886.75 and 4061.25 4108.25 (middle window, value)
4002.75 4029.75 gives -4.6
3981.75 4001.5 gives -3.7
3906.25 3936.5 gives 5.1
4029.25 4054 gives 0.2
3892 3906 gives -0.9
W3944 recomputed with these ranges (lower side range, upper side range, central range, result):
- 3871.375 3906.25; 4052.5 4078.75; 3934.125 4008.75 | 6.87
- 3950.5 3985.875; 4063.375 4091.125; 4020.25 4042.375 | -3.98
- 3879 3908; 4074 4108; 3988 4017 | -3.93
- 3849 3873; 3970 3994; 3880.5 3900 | -0.91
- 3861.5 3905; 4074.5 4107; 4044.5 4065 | 2.14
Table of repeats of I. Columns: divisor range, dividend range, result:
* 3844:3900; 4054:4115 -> 2.24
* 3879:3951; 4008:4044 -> 2.01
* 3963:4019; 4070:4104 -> 1.40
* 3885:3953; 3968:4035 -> 1.73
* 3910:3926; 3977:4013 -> 1.55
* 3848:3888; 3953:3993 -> 1.44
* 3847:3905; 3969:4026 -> 1.83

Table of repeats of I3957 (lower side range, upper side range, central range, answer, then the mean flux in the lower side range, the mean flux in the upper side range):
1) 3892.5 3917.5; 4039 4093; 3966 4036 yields 0.1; 22.7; 33.5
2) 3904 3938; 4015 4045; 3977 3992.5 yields -2.7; 17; 33.2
